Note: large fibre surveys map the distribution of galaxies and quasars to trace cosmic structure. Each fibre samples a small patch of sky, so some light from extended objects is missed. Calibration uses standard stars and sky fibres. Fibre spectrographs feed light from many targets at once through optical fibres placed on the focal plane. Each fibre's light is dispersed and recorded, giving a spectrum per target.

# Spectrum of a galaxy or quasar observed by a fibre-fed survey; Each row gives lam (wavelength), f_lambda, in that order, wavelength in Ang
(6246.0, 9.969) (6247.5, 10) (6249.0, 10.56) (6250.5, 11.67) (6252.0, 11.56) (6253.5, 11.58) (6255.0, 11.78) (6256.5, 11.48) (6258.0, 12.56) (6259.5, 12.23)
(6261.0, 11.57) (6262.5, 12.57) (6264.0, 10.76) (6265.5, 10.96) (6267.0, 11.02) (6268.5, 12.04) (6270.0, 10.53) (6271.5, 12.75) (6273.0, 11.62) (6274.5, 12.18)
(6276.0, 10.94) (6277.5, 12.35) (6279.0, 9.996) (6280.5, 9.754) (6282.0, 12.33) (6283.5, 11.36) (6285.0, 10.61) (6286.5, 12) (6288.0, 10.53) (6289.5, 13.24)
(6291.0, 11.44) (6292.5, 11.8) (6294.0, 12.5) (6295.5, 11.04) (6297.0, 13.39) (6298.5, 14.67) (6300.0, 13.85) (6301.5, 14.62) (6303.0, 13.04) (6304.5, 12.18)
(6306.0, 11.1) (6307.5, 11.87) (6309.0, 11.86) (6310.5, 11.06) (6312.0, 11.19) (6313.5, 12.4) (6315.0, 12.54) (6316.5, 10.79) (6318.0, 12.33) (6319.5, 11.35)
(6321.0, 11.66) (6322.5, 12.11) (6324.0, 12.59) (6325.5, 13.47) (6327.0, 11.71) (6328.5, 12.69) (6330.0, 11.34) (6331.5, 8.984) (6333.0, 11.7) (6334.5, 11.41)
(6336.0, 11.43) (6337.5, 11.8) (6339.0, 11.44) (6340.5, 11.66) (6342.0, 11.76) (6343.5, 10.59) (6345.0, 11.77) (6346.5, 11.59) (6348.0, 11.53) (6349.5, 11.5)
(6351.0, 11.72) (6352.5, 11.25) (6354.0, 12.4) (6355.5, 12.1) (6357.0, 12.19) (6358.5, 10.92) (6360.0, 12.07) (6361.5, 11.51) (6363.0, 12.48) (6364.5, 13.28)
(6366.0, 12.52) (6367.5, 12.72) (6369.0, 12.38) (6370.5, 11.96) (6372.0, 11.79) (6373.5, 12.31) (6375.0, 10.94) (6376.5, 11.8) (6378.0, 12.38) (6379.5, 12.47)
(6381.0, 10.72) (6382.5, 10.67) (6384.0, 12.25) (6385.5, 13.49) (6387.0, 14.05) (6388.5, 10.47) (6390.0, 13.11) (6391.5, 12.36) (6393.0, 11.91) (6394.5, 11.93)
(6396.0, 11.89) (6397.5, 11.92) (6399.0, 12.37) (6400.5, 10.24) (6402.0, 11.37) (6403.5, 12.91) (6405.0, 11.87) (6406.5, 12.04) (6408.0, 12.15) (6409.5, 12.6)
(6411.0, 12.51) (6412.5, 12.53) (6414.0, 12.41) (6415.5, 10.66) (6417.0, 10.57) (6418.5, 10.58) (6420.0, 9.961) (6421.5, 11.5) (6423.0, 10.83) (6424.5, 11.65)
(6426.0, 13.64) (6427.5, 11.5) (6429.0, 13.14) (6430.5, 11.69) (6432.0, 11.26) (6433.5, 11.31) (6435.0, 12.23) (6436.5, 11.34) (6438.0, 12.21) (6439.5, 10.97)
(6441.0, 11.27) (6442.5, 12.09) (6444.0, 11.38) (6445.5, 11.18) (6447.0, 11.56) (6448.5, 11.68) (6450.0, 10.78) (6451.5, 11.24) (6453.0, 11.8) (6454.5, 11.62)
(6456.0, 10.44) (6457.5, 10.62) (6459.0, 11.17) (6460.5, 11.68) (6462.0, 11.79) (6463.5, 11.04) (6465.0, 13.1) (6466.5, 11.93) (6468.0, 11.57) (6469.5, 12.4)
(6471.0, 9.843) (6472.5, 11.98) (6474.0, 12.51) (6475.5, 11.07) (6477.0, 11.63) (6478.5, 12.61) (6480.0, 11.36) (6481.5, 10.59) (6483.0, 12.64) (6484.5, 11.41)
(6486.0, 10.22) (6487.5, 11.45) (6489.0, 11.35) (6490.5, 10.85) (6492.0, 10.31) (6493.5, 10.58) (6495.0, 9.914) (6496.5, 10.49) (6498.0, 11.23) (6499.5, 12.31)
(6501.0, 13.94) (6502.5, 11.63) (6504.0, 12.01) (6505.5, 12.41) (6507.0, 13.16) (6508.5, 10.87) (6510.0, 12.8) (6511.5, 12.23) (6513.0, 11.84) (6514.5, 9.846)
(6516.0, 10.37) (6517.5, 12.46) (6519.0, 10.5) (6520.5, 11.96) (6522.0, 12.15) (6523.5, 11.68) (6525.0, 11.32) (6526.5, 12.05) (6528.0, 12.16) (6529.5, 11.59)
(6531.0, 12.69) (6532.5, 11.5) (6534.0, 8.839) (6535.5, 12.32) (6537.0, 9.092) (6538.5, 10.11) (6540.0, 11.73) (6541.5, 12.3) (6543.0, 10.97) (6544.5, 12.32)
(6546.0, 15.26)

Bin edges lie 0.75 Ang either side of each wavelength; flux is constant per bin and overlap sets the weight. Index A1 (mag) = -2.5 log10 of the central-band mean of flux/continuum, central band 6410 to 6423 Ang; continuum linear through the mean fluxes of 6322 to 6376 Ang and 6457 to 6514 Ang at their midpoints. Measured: 0.04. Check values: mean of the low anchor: 11.8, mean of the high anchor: 11.6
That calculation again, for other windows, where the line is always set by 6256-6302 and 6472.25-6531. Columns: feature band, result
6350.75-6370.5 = -0.03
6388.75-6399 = -0.04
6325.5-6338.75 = 0.03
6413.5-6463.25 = 0.02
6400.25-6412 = -0.03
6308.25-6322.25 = 0.01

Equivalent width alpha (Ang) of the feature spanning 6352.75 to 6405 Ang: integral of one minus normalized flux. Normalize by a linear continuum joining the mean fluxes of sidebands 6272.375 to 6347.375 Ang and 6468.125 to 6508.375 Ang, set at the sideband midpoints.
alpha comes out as -1.48 Ang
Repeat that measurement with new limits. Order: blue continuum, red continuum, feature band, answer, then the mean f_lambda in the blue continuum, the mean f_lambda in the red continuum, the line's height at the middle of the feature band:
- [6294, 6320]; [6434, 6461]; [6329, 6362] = 1.58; 12.3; 11.4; 12.1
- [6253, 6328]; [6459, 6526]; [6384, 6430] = -0.90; 11.9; 11.6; 11.7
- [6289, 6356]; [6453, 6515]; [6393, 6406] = -0.07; 12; 11.5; 11.8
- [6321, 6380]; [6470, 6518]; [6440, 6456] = 0.28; 11.8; 11.5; 11.6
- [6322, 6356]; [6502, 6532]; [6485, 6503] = 0.89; 11.7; 11.8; 11.8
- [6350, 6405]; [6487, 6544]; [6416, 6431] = 0.43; 12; 11.5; 11.8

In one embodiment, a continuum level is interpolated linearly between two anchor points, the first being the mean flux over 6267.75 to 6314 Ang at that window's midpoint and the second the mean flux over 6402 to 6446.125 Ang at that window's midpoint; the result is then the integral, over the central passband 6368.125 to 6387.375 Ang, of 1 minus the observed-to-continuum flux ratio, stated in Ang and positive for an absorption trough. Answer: -0.43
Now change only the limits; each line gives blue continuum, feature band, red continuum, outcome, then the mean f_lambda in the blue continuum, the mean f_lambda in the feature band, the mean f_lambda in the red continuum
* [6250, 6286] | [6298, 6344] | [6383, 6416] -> -0.8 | 11.5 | 12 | 12.1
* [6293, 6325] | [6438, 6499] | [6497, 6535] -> 2.7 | 12.3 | 11.3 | 11.7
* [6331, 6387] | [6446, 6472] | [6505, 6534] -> 0.7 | 11.8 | 11.4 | 11.7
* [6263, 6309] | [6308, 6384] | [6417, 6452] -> -0.3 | 11.9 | 11.8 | 11.5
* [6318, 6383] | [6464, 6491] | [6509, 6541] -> -0.2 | 11.8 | 11.6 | 11.4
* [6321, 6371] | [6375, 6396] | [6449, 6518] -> -0.6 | 11.8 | 12.1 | 11.5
